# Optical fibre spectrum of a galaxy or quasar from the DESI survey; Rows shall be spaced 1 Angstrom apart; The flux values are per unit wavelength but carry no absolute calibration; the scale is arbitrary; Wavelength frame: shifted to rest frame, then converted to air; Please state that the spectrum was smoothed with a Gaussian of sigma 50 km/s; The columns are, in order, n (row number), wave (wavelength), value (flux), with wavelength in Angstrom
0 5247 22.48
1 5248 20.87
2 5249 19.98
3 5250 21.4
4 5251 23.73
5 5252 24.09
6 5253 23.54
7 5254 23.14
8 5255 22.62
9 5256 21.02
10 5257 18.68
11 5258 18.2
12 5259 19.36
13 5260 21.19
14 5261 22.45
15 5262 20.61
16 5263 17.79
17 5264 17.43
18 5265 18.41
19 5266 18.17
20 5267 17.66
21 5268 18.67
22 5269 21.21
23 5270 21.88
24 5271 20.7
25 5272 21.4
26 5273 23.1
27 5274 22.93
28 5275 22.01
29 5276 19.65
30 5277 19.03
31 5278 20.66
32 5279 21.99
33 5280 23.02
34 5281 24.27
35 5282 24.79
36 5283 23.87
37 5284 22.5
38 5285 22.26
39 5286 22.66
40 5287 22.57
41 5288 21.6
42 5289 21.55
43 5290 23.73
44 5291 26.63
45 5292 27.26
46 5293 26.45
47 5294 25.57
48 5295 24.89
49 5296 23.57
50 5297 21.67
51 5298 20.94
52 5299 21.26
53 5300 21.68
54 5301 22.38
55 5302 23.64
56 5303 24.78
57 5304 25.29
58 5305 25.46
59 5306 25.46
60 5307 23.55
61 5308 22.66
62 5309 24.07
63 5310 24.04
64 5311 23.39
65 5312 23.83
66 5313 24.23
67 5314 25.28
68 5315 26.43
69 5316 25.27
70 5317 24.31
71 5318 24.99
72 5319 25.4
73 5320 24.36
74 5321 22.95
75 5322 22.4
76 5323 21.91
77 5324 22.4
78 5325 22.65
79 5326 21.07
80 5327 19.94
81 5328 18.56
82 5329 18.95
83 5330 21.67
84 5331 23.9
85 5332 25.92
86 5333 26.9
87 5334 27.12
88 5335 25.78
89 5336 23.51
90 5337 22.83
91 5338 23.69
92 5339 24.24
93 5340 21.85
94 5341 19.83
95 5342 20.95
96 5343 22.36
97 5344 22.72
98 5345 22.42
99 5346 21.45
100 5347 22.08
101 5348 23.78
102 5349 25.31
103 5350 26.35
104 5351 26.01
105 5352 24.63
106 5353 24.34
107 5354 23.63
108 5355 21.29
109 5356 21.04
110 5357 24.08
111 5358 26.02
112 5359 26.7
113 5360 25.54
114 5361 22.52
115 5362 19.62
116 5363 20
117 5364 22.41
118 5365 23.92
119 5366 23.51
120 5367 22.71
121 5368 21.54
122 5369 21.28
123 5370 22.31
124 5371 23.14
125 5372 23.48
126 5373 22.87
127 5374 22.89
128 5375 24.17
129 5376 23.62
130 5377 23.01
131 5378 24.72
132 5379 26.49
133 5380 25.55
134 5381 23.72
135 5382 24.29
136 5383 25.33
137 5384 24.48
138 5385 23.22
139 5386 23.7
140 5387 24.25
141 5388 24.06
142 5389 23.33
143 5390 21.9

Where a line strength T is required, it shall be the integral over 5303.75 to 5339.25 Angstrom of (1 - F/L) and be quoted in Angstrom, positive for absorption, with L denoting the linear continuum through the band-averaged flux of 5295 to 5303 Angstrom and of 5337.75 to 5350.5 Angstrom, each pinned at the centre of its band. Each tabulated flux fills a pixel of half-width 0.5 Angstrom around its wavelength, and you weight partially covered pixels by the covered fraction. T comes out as -1.7 Angstrom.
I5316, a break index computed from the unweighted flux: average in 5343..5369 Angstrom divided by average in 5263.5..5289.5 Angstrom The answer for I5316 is 1.1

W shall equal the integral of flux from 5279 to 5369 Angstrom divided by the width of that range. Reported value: 23.4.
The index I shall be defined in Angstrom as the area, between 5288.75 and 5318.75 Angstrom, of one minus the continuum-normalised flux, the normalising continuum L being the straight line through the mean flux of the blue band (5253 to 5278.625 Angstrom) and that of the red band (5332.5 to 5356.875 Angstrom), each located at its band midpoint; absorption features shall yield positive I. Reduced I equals -3.1 Angstrom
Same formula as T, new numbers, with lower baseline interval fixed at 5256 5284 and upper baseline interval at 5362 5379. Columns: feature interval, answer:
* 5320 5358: -1.4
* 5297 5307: -0.9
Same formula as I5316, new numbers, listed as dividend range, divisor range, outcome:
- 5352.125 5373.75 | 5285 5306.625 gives 0.97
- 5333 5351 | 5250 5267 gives 1.14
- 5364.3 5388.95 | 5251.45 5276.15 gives 1.15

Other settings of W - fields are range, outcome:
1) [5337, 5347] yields 22.2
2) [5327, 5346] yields 22.8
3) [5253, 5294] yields 21.7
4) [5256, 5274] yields 19.9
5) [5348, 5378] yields 23.4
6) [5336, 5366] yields 23.2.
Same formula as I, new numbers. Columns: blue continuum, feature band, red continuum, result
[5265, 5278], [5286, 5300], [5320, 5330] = -1.8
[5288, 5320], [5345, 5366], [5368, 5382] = 0.2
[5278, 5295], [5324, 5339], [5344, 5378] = 0.3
